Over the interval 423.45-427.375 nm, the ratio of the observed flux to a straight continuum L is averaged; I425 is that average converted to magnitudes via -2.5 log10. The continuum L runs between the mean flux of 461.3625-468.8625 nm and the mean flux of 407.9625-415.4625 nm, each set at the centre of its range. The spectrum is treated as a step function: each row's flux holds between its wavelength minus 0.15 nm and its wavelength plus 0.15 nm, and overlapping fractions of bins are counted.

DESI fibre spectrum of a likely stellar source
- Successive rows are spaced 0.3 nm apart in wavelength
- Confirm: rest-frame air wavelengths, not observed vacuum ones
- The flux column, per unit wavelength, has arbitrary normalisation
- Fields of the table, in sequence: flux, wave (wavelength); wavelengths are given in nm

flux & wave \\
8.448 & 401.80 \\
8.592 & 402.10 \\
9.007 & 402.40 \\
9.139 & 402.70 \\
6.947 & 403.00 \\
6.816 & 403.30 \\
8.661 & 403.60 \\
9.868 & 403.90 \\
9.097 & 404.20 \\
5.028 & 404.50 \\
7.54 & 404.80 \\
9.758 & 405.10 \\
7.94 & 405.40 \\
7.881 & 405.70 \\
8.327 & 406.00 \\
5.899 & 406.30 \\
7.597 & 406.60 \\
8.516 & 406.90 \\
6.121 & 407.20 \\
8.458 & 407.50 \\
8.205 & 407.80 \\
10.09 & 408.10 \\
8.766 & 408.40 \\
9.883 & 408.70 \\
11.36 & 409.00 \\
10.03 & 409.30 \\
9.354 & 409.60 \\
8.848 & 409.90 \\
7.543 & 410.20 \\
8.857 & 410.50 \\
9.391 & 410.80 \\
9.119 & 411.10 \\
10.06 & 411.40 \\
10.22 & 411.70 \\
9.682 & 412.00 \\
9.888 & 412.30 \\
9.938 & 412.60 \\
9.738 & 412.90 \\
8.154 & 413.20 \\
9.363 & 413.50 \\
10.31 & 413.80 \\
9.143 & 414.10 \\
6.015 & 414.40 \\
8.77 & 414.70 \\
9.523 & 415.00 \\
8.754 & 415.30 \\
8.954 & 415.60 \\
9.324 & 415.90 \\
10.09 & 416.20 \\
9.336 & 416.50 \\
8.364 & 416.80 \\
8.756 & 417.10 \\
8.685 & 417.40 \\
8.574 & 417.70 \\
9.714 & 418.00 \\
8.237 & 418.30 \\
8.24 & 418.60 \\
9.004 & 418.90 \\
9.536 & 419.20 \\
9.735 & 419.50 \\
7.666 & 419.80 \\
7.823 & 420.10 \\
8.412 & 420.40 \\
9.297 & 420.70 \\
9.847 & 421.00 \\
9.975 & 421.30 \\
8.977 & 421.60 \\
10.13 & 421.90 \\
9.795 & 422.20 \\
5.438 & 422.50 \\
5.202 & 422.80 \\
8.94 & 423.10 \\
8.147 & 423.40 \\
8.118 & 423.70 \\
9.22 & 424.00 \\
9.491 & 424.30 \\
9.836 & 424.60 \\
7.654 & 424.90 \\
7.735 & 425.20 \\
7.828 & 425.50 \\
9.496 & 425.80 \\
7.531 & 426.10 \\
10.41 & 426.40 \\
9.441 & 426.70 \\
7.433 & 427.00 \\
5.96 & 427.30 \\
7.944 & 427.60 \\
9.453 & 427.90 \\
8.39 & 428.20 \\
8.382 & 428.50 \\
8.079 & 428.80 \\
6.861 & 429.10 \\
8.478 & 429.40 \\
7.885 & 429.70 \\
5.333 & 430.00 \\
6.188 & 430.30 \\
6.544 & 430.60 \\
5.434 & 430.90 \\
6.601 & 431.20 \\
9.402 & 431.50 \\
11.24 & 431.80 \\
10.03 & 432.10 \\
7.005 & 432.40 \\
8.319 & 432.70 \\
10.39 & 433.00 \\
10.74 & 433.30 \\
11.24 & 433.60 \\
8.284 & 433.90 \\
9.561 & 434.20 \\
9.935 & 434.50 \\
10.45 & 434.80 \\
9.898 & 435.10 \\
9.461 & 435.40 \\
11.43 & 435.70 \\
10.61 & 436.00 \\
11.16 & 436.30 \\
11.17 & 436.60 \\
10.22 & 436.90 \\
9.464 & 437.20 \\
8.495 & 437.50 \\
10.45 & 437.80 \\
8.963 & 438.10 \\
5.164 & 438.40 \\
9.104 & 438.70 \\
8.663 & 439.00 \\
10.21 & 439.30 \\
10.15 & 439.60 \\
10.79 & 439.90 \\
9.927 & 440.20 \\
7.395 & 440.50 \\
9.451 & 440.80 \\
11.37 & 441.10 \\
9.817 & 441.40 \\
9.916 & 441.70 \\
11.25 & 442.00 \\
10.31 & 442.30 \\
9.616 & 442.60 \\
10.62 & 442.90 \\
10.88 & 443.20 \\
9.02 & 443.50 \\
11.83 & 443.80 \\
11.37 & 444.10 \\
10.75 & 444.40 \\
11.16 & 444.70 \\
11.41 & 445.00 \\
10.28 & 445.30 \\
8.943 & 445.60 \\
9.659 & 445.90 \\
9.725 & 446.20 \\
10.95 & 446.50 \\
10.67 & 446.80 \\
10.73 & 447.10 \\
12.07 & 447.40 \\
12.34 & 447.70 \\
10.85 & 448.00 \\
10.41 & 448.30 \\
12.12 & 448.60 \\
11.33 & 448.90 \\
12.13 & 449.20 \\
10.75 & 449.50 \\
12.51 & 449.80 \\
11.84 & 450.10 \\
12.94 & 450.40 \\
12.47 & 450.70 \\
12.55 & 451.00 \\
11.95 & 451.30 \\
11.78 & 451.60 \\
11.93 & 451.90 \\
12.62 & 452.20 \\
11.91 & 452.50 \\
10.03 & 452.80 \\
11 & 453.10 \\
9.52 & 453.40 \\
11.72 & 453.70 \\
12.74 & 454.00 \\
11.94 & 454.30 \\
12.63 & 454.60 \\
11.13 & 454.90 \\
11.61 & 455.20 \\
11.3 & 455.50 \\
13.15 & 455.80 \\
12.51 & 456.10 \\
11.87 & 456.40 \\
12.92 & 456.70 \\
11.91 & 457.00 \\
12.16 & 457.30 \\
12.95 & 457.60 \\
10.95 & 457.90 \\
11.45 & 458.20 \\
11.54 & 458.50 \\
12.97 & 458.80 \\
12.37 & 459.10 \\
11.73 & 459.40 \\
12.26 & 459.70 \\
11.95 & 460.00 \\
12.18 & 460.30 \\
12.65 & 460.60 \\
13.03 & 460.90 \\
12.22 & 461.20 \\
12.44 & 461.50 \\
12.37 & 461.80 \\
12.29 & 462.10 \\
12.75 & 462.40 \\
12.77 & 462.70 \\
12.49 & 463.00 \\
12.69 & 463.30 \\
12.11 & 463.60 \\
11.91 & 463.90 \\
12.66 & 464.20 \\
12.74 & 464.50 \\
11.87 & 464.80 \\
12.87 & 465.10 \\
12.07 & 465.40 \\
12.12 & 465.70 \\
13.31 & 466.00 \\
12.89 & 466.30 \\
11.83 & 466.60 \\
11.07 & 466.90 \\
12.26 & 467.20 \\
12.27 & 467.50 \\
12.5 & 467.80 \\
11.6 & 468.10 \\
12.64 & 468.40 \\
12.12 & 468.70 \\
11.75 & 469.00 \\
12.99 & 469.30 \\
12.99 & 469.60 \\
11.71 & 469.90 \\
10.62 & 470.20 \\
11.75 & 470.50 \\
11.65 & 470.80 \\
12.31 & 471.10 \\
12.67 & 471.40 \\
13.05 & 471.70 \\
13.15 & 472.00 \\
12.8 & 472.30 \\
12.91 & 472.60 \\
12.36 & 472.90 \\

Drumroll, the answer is 0.18 mag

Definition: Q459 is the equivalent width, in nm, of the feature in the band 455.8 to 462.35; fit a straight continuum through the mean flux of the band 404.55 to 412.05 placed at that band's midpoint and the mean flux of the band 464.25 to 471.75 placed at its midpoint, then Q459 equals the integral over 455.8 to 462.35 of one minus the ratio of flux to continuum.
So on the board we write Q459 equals -0.312 nm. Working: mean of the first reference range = 8.72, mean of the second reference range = 12.2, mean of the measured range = 12.3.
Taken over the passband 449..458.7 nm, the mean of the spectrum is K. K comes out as 11.9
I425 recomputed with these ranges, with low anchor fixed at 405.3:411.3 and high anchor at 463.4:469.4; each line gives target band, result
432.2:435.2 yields 0.07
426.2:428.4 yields 0.17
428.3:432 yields 0.30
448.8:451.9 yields -0.07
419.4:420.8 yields 0.10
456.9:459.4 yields -0.02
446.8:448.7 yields -0.02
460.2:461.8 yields -0.05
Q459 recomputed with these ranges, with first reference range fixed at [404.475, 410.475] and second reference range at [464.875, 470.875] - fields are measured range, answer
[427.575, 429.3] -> 0.269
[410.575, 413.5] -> -0.279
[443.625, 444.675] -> -0.054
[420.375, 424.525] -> 0.304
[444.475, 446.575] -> 0.094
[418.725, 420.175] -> 0.060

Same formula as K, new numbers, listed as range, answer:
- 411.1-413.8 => 9.64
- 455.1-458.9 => 12.1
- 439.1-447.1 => 10.3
